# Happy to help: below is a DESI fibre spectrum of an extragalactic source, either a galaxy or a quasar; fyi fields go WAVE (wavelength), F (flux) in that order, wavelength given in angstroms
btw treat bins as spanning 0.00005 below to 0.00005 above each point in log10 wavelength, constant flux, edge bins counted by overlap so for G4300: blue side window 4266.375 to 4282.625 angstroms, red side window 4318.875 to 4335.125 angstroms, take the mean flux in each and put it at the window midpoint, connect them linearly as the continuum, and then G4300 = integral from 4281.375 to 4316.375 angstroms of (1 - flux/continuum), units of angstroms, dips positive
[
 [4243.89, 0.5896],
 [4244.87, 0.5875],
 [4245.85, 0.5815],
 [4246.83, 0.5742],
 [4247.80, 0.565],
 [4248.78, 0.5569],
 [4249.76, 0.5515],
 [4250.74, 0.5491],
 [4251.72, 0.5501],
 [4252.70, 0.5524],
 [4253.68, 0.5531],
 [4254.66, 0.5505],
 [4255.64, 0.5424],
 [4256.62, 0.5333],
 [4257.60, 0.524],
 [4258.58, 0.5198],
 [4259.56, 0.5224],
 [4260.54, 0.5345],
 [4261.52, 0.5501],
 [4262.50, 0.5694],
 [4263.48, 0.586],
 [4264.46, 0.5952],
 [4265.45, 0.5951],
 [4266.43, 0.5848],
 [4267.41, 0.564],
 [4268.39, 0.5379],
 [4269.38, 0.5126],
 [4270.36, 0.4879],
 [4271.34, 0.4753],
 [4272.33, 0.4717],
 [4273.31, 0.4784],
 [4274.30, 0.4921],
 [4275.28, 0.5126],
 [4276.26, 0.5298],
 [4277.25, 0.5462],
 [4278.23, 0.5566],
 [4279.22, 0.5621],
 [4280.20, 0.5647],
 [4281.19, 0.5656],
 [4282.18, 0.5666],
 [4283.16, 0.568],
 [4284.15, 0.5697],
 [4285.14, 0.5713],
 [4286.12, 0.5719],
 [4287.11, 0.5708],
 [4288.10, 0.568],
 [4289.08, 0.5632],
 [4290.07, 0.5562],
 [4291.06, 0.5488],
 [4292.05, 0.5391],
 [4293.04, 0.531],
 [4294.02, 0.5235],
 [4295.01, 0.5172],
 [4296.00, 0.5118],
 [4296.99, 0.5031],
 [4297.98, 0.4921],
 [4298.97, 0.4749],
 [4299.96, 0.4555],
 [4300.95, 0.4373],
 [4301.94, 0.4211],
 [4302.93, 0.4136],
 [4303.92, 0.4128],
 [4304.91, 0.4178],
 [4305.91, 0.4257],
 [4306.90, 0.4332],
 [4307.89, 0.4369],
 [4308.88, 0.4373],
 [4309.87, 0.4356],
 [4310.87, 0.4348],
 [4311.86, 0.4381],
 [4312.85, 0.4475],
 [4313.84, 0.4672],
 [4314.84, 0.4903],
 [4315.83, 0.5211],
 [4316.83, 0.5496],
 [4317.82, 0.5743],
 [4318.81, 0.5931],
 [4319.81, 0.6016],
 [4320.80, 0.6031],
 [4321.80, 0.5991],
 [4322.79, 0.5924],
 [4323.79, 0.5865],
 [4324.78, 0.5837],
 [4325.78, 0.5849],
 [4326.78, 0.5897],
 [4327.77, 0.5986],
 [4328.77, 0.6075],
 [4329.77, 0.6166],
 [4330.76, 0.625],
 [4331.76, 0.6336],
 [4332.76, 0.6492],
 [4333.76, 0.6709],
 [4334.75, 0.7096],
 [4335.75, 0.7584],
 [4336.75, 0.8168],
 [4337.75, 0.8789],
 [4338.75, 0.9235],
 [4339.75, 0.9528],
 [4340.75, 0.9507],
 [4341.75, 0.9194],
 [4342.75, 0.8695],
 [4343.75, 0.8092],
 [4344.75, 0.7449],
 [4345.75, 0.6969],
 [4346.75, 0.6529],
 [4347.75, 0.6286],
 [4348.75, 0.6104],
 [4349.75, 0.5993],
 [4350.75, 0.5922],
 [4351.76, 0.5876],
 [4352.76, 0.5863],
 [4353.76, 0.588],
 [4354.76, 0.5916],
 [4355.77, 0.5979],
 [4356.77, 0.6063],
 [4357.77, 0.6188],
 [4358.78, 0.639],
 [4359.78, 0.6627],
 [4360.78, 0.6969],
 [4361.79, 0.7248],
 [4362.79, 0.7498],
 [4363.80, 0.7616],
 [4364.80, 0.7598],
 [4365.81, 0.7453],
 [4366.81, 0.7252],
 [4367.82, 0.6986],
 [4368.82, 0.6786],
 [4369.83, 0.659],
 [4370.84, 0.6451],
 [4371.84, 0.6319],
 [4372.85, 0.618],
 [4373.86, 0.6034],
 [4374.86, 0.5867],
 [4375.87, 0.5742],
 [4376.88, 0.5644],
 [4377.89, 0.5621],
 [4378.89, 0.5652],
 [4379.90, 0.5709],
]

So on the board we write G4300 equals 4.5 angstroms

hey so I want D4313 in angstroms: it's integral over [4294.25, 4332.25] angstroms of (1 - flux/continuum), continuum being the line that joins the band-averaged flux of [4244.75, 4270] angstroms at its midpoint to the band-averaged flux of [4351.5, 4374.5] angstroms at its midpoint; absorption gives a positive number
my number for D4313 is 6.00 angstroms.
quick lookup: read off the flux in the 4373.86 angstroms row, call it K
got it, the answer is 0.6034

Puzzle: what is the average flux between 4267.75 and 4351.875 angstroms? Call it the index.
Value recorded 0.578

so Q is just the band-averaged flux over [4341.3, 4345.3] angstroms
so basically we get 0.833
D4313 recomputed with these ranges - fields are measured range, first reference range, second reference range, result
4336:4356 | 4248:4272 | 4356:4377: -2.8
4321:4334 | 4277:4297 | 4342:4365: 0.3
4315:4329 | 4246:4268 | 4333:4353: 2.4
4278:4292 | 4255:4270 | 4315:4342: 0.7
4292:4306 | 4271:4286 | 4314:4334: 2.2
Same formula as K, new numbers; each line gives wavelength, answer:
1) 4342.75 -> 0.8695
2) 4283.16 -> 0.568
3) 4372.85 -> 0.618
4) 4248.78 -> 0.5569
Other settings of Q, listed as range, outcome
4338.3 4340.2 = 0.938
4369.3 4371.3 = 0.65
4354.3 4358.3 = 0.603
